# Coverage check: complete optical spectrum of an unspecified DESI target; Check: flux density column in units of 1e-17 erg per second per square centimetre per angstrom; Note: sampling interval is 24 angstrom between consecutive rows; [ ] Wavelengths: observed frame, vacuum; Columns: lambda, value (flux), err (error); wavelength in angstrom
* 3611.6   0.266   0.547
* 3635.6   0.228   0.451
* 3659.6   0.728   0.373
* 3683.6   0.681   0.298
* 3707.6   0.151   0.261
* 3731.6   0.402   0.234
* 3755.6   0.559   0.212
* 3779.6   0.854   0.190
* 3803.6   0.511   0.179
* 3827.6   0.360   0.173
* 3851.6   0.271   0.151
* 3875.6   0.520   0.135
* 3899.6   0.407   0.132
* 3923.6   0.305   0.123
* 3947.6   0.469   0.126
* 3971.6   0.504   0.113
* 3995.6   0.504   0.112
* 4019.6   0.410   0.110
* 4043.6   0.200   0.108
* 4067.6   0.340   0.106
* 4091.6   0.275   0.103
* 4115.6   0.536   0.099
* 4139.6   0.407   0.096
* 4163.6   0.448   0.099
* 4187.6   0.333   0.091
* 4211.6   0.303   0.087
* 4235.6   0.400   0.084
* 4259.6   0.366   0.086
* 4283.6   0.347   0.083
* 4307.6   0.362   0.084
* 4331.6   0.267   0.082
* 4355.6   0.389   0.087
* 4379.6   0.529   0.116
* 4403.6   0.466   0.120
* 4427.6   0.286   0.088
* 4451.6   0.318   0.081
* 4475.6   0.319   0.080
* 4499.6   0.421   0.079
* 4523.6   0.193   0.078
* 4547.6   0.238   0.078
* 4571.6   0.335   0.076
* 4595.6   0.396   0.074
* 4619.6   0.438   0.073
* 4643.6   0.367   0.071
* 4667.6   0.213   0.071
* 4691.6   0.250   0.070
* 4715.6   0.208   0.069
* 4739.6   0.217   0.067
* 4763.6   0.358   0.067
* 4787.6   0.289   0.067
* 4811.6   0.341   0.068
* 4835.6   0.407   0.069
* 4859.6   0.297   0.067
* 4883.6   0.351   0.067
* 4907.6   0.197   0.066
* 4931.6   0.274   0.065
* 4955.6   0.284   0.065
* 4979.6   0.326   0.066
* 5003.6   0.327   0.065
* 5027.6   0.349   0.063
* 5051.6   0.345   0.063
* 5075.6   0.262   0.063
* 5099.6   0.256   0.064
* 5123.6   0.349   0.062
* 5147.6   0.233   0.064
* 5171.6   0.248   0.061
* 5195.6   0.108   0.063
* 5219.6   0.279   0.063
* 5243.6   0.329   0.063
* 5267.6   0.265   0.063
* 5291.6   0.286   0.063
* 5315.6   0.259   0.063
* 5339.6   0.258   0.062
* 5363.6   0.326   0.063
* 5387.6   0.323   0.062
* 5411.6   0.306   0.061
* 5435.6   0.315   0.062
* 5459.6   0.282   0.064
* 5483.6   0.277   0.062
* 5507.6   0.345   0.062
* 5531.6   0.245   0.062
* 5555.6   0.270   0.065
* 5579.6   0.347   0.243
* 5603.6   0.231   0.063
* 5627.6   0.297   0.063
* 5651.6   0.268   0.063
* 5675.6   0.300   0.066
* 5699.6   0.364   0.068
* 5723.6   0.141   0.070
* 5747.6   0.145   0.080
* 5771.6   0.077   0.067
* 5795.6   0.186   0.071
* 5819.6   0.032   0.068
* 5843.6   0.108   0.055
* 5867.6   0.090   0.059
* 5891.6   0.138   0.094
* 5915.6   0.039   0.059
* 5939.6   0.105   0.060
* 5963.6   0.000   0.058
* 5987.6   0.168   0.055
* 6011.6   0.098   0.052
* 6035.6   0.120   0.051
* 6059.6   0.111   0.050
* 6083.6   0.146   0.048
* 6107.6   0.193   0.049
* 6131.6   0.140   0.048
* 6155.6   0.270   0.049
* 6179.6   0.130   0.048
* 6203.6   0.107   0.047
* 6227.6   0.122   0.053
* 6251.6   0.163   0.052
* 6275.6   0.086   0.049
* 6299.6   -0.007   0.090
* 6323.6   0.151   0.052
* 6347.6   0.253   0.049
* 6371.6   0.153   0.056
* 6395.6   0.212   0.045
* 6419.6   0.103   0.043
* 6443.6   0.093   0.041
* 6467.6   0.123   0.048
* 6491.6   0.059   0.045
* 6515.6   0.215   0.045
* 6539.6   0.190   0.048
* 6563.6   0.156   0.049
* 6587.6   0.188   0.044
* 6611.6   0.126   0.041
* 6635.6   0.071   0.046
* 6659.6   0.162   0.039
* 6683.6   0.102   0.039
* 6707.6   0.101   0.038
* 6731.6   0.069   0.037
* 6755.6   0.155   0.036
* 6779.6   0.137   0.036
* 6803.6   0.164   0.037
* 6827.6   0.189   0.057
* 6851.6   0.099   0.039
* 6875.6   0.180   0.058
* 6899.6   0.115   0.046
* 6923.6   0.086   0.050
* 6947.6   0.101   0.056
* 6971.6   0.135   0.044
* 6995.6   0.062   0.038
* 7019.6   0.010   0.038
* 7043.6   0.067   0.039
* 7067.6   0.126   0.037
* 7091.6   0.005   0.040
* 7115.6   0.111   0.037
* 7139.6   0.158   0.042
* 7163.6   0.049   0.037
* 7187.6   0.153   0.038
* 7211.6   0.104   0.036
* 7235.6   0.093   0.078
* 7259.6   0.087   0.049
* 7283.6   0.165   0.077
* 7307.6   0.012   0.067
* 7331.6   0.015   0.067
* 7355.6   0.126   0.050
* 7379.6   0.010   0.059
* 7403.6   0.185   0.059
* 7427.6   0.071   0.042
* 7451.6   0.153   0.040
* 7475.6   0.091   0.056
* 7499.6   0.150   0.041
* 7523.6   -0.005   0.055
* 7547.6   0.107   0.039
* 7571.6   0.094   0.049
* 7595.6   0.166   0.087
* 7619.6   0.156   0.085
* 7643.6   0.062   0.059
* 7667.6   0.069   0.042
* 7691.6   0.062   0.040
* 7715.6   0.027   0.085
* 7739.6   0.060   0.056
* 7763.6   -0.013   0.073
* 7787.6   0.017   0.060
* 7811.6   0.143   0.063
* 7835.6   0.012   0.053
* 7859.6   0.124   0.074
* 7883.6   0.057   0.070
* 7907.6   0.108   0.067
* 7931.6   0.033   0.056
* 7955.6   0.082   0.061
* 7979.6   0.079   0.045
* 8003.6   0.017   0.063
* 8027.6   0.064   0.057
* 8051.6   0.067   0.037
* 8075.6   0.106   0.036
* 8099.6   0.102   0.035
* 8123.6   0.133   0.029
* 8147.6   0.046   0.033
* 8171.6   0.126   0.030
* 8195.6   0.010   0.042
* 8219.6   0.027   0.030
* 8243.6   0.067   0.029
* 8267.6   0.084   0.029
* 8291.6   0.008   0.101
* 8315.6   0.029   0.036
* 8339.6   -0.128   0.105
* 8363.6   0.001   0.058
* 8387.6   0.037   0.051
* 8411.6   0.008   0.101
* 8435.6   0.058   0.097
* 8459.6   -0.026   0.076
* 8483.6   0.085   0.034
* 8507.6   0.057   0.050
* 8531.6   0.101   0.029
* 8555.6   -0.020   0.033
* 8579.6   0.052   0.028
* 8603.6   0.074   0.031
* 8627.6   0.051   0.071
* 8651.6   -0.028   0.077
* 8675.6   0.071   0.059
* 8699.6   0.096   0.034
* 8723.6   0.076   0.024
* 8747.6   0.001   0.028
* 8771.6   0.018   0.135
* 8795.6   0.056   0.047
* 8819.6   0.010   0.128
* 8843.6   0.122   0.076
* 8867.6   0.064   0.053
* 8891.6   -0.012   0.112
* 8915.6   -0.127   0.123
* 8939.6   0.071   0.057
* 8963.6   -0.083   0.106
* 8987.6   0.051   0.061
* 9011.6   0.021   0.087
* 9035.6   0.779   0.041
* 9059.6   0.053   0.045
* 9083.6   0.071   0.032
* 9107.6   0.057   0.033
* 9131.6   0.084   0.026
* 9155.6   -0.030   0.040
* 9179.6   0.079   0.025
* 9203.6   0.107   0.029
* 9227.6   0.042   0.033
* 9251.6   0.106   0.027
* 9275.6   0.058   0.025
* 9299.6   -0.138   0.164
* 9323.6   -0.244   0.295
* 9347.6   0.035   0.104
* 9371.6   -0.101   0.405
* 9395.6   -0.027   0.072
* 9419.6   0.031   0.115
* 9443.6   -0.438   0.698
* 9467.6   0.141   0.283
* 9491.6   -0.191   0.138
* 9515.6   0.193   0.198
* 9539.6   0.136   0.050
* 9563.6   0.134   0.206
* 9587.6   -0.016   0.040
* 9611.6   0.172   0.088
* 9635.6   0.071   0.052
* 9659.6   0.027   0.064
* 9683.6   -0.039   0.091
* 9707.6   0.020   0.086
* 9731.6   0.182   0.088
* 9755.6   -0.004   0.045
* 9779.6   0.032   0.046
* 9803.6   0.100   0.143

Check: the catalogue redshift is 1.424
